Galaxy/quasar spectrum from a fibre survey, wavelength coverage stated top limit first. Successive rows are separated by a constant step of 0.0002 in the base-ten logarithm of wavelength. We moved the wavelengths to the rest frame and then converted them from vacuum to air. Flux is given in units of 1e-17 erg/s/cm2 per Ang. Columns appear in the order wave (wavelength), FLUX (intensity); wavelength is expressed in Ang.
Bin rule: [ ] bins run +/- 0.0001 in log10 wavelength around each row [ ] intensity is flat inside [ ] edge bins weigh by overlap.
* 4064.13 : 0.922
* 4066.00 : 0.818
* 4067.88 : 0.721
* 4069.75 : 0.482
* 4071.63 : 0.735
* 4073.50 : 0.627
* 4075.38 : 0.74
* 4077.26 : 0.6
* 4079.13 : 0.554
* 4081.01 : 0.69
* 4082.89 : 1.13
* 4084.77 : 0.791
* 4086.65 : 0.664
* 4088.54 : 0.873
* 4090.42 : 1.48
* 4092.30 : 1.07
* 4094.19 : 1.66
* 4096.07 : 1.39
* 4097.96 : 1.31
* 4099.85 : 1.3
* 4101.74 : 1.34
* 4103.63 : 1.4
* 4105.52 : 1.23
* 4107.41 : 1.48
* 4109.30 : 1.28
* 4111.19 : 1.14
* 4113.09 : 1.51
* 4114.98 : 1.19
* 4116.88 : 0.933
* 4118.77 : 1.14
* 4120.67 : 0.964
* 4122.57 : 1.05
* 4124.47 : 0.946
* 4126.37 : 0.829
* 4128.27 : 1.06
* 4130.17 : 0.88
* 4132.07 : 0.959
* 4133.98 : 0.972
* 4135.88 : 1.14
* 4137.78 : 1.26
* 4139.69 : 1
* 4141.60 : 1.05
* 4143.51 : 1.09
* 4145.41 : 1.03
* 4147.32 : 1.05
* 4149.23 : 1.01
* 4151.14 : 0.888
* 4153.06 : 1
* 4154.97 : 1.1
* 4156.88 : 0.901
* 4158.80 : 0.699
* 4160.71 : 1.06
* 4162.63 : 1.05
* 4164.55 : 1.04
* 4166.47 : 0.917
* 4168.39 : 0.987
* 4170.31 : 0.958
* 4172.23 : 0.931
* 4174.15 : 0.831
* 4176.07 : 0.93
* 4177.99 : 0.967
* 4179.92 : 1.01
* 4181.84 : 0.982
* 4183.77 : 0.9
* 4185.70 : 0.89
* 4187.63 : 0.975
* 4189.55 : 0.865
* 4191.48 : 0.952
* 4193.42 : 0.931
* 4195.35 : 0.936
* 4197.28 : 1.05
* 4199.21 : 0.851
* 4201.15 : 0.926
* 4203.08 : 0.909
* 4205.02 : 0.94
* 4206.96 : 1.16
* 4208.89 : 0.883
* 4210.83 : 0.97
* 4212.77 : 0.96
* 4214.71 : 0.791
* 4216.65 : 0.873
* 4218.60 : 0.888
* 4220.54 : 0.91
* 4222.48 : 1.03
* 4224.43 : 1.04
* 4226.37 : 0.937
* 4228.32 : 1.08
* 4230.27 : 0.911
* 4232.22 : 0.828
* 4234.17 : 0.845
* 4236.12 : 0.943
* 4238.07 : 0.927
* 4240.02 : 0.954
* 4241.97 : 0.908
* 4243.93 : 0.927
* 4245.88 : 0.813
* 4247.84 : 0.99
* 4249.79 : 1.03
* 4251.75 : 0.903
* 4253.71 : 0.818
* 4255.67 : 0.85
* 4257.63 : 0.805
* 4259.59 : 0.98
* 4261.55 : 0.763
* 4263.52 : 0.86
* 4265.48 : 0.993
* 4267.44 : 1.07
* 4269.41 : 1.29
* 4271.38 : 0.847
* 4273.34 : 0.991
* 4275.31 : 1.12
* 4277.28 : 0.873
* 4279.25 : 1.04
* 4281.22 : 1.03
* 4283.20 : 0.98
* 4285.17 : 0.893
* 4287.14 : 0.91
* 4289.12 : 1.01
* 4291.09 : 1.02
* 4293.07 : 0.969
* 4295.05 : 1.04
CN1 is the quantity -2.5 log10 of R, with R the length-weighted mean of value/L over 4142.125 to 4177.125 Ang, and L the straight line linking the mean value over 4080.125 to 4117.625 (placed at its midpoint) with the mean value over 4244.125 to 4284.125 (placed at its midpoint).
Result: 0.14 mag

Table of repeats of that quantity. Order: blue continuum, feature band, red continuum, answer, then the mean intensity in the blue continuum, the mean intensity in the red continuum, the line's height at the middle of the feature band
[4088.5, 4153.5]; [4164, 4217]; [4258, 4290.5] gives 0.14 mag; 1.14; 0.975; 1.07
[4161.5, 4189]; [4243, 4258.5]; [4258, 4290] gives 0.09 mag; 0.954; 0.975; 0.97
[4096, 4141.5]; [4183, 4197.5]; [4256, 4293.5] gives 0.15 mag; 1.15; 0.969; 1.07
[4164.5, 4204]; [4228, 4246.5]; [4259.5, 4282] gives 0.07 mag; 0.938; 0.988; 0.969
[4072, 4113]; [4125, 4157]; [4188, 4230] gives 0.01 mag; 1.09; 0.947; 1.03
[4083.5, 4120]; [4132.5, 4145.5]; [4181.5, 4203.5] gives 0.02 mag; 1.22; 0.93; 1.1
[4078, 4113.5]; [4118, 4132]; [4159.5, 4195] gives 0.12 mag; 1.17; 0.952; 1.09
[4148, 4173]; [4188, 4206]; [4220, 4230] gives 0.06 mag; 0.966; 0.997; 0.983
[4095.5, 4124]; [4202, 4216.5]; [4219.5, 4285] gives 0.10 mag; 1.24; 0.947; 1.03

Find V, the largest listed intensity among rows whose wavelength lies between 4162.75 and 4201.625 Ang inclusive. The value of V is 1.05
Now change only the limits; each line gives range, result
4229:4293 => 1.29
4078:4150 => 1.66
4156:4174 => 1.06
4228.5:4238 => 0.943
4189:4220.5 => 1.16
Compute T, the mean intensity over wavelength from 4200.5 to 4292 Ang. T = 0.945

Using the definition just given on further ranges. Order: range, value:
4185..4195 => 0.924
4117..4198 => 0.98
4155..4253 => 0.939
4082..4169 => 1.09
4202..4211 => 0.973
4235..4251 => 0.936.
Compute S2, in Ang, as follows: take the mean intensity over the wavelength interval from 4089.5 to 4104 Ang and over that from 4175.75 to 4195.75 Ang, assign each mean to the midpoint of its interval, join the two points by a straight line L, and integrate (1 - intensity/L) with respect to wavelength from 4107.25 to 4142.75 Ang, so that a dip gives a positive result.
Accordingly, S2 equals 4.26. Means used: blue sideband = 1.37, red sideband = 0.94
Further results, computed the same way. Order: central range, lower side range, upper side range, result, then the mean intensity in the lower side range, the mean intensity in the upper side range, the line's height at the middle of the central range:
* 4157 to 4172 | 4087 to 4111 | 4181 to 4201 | 1.19 Ang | 1.3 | 0.932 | 1.04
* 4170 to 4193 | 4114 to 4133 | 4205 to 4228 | 0.88 Ang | 0.996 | 0.953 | 0.969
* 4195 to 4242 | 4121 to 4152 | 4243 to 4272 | 0.90 Ang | 1.01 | 0.93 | 0.957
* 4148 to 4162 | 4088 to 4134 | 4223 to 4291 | 1.96 Ang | 1.18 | 0.947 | 1.11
